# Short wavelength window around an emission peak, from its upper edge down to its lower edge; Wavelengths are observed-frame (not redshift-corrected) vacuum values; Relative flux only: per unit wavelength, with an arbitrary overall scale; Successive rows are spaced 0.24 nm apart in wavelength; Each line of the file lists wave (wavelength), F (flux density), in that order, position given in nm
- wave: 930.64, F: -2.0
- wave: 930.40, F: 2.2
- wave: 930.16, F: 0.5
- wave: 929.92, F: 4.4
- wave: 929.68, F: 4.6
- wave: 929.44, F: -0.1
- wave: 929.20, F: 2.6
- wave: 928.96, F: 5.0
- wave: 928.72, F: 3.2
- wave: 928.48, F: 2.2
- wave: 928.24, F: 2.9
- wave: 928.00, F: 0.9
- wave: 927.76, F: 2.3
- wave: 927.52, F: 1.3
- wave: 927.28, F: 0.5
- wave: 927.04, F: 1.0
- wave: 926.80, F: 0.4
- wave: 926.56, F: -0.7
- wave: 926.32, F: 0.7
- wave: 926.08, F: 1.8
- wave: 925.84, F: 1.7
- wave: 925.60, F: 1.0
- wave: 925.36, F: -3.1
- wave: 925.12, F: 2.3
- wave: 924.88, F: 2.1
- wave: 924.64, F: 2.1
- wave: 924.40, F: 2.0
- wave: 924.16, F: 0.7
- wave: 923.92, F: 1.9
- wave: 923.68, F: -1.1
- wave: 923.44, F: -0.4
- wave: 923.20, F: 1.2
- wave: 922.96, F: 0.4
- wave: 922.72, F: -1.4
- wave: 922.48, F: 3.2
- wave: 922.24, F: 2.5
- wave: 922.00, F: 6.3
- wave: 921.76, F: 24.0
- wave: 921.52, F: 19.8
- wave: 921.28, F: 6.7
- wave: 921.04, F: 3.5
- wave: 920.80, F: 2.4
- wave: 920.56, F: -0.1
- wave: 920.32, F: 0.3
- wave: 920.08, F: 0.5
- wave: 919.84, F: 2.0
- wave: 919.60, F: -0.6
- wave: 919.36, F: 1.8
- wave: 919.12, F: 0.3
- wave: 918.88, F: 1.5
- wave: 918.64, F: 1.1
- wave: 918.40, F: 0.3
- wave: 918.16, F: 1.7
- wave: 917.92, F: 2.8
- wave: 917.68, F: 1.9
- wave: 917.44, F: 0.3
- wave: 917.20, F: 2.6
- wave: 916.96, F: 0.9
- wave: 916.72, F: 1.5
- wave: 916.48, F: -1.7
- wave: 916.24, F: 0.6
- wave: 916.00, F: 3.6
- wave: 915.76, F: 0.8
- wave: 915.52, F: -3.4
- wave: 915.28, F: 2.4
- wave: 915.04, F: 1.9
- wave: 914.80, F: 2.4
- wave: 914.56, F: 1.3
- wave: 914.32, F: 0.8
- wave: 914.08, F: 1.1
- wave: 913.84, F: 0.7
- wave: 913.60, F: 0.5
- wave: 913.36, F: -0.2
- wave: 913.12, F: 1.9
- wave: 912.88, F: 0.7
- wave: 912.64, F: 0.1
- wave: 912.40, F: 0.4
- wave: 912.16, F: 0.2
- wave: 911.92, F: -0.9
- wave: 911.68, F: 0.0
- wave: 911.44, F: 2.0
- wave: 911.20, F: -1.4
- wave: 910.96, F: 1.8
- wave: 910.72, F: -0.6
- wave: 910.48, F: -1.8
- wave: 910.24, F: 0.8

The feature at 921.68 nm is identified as H-beta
